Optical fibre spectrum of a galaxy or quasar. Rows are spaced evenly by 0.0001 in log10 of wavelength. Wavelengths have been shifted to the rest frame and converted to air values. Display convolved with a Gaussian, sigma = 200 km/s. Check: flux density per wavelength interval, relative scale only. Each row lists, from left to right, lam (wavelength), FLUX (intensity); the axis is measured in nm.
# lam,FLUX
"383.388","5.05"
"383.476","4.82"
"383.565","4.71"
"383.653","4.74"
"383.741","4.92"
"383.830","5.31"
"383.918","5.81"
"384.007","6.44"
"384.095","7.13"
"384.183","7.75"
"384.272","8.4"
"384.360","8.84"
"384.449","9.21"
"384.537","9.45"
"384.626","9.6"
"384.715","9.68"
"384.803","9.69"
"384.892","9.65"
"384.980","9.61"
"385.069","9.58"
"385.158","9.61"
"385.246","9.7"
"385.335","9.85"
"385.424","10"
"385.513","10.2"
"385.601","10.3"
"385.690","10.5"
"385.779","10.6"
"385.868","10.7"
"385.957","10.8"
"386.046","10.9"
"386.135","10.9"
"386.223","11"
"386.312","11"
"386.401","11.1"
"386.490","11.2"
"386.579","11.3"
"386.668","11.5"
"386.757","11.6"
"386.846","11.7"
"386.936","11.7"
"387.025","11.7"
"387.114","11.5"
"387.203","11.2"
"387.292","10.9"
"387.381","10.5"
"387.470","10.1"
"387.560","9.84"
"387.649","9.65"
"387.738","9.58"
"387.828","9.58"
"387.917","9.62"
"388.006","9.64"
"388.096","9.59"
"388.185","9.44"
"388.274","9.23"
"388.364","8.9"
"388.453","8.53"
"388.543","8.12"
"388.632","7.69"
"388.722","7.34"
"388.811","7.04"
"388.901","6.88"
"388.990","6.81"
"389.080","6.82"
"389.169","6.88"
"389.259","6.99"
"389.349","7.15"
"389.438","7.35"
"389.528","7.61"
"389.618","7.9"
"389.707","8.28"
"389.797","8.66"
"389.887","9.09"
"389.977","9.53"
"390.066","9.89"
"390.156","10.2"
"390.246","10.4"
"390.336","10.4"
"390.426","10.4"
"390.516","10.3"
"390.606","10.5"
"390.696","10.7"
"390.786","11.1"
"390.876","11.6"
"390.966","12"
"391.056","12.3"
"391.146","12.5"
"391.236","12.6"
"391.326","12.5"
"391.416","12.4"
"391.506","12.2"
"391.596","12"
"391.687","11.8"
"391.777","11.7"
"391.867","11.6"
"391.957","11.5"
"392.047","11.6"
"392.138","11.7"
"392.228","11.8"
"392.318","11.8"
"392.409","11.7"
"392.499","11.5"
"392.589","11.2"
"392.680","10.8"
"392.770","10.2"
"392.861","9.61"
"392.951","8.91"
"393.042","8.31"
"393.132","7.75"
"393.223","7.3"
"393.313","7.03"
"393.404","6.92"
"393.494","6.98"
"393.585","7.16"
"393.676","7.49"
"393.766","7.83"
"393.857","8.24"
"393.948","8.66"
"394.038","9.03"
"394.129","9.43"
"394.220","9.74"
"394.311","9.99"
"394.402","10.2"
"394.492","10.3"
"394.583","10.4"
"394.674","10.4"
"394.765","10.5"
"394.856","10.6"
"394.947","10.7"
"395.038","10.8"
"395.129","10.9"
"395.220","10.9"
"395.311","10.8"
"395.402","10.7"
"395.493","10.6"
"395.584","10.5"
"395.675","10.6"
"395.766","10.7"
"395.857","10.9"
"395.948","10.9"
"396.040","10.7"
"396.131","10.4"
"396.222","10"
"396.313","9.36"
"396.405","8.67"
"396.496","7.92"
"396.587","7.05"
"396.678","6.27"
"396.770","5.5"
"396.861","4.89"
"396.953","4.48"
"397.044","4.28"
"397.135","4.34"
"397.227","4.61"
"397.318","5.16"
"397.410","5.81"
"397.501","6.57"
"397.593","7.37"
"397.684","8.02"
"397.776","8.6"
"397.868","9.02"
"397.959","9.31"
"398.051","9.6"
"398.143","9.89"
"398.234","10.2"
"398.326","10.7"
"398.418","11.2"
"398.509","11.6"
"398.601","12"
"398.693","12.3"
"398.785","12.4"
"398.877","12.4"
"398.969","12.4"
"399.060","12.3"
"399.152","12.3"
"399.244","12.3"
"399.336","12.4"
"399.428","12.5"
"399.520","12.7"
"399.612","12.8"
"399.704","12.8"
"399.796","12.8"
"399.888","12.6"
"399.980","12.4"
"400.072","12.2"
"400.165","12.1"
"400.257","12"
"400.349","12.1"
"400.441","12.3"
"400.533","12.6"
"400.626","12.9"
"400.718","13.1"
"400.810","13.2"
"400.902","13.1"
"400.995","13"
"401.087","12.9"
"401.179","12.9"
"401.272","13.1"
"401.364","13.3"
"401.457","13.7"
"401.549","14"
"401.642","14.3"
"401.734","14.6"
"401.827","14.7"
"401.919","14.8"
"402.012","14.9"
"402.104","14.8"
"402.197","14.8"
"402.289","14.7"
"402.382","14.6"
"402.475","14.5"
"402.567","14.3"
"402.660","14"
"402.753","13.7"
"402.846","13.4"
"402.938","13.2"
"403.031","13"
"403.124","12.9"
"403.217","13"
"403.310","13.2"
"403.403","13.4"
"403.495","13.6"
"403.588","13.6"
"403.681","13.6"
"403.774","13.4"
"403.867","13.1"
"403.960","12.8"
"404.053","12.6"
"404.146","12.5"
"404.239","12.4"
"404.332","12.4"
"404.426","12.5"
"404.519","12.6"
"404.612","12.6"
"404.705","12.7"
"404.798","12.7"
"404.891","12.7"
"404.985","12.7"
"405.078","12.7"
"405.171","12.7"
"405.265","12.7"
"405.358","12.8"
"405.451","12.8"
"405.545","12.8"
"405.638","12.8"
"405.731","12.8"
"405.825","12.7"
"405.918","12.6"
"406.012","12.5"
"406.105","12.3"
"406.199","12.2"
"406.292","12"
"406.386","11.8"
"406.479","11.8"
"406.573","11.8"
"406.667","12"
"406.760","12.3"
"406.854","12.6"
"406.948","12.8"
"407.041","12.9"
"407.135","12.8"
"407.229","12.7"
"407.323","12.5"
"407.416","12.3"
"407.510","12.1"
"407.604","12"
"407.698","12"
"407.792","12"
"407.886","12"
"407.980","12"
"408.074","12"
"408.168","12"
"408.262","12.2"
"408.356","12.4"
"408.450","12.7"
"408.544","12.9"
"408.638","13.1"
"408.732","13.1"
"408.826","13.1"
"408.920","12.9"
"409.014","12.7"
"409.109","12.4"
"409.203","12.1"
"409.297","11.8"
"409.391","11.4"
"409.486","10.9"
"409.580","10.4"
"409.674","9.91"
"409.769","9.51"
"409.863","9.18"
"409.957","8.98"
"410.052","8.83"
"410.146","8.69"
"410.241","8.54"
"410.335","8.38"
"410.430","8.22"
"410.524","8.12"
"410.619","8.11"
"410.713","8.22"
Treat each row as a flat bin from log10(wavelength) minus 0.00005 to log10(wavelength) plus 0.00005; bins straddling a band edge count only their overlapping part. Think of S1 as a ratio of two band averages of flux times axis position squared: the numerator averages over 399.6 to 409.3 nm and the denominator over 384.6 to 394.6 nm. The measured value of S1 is 1.4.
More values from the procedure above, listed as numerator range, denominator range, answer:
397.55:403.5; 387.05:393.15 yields 1.33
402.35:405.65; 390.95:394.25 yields 1.36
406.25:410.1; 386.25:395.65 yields 1.30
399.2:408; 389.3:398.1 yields 1.44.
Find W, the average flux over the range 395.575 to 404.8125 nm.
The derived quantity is 11.6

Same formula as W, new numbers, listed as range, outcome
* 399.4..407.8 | 13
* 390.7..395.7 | 10.4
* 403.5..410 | 12.3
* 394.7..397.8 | 8.54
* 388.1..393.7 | 9.63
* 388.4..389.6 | 7.35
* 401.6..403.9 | 13.9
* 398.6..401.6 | 12.7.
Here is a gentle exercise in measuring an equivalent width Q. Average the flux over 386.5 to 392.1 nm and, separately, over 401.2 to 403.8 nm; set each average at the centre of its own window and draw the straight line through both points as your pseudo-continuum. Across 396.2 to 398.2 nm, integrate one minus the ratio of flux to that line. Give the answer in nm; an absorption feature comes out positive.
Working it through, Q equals 0.85 nm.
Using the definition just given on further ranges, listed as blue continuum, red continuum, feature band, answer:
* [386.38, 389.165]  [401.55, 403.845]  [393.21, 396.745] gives 0.69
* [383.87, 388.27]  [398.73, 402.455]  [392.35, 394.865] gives 0.52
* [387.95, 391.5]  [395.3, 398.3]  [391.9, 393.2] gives -0.23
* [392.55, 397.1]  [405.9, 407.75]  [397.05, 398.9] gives 0.19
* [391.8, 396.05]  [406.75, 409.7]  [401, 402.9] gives -0.48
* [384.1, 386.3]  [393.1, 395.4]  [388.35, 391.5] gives 0.04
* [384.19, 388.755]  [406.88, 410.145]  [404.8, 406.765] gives -0.15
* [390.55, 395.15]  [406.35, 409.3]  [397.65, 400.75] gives -0.13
